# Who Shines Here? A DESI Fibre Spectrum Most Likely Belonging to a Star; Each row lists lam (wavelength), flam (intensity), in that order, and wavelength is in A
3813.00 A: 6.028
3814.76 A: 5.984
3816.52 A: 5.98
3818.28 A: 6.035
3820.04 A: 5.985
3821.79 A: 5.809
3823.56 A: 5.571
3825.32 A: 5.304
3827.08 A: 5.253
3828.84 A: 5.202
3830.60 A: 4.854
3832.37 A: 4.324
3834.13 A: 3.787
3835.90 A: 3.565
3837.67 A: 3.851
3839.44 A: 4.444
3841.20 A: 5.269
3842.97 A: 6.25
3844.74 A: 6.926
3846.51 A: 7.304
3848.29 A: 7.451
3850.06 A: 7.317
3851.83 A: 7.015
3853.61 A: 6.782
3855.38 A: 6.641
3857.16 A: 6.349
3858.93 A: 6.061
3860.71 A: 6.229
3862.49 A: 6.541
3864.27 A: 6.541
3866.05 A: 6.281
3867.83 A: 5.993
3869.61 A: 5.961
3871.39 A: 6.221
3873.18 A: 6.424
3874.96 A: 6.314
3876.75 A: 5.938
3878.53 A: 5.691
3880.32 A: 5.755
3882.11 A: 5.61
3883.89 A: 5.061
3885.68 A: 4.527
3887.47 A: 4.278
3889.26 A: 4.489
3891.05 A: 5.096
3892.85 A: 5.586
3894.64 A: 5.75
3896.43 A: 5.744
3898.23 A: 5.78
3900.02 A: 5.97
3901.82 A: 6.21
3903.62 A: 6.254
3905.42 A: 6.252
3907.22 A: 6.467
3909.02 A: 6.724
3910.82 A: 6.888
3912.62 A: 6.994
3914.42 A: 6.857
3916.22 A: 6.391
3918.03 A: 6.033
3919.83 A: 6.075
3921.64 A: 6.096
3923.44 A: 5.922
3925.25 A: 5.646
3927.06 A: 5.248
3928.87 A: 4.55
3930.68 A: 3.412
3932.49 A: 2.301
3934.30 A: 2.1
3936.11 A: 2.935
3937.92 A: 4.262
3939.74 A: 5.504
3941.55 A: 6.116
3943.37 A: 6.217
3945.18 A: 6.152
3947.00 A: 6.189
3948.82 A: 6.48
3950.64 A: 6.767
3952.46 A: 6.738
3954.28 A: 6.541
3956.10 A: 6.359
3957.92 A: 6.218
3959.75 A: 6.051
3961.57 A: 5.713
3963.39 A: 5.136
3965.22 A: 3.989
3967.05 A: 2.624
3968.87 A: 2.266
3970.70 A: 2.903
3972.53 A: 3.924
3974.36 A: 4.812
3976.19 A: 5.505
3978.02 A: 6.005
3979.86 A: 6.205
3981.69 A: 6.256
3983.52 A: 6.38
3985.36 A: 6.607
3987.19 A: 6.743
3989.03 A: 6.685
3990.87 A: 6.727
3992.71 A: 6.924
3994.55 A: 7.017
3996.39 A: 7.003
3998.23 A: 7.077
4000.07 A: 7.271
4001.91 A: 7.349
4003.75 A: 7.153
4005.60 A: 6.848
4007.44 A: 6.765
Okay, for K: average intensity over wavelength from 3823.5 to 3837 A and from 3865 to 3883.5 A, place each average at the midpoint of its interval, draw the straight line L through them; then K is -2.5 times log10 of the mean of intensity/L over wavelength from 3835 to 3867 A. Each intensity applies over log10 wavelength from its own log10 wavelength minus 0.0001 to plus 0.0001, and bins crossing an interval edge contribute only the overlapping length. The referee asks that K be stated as -0.161 mag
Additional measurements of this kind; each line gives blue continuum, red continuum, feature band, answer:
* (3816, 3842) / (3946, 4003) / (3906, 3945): 0.038 mag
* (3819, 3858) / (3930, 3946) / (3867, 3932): -0.186 mag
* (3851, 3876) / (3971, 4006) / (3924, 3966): 0.210 mag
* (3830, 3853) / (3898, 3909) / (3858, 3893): 0.036 mag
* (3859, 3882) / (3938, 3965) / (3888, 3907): 0.072 mag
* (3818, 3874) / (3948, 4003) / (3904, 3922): -0.107 mag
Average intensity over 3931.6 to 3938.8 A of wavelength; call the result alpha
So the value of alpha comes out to 2.9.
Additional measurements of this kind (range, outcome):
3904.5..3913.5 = 6.66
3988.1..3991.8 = 6.69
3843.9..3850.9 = 7.25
